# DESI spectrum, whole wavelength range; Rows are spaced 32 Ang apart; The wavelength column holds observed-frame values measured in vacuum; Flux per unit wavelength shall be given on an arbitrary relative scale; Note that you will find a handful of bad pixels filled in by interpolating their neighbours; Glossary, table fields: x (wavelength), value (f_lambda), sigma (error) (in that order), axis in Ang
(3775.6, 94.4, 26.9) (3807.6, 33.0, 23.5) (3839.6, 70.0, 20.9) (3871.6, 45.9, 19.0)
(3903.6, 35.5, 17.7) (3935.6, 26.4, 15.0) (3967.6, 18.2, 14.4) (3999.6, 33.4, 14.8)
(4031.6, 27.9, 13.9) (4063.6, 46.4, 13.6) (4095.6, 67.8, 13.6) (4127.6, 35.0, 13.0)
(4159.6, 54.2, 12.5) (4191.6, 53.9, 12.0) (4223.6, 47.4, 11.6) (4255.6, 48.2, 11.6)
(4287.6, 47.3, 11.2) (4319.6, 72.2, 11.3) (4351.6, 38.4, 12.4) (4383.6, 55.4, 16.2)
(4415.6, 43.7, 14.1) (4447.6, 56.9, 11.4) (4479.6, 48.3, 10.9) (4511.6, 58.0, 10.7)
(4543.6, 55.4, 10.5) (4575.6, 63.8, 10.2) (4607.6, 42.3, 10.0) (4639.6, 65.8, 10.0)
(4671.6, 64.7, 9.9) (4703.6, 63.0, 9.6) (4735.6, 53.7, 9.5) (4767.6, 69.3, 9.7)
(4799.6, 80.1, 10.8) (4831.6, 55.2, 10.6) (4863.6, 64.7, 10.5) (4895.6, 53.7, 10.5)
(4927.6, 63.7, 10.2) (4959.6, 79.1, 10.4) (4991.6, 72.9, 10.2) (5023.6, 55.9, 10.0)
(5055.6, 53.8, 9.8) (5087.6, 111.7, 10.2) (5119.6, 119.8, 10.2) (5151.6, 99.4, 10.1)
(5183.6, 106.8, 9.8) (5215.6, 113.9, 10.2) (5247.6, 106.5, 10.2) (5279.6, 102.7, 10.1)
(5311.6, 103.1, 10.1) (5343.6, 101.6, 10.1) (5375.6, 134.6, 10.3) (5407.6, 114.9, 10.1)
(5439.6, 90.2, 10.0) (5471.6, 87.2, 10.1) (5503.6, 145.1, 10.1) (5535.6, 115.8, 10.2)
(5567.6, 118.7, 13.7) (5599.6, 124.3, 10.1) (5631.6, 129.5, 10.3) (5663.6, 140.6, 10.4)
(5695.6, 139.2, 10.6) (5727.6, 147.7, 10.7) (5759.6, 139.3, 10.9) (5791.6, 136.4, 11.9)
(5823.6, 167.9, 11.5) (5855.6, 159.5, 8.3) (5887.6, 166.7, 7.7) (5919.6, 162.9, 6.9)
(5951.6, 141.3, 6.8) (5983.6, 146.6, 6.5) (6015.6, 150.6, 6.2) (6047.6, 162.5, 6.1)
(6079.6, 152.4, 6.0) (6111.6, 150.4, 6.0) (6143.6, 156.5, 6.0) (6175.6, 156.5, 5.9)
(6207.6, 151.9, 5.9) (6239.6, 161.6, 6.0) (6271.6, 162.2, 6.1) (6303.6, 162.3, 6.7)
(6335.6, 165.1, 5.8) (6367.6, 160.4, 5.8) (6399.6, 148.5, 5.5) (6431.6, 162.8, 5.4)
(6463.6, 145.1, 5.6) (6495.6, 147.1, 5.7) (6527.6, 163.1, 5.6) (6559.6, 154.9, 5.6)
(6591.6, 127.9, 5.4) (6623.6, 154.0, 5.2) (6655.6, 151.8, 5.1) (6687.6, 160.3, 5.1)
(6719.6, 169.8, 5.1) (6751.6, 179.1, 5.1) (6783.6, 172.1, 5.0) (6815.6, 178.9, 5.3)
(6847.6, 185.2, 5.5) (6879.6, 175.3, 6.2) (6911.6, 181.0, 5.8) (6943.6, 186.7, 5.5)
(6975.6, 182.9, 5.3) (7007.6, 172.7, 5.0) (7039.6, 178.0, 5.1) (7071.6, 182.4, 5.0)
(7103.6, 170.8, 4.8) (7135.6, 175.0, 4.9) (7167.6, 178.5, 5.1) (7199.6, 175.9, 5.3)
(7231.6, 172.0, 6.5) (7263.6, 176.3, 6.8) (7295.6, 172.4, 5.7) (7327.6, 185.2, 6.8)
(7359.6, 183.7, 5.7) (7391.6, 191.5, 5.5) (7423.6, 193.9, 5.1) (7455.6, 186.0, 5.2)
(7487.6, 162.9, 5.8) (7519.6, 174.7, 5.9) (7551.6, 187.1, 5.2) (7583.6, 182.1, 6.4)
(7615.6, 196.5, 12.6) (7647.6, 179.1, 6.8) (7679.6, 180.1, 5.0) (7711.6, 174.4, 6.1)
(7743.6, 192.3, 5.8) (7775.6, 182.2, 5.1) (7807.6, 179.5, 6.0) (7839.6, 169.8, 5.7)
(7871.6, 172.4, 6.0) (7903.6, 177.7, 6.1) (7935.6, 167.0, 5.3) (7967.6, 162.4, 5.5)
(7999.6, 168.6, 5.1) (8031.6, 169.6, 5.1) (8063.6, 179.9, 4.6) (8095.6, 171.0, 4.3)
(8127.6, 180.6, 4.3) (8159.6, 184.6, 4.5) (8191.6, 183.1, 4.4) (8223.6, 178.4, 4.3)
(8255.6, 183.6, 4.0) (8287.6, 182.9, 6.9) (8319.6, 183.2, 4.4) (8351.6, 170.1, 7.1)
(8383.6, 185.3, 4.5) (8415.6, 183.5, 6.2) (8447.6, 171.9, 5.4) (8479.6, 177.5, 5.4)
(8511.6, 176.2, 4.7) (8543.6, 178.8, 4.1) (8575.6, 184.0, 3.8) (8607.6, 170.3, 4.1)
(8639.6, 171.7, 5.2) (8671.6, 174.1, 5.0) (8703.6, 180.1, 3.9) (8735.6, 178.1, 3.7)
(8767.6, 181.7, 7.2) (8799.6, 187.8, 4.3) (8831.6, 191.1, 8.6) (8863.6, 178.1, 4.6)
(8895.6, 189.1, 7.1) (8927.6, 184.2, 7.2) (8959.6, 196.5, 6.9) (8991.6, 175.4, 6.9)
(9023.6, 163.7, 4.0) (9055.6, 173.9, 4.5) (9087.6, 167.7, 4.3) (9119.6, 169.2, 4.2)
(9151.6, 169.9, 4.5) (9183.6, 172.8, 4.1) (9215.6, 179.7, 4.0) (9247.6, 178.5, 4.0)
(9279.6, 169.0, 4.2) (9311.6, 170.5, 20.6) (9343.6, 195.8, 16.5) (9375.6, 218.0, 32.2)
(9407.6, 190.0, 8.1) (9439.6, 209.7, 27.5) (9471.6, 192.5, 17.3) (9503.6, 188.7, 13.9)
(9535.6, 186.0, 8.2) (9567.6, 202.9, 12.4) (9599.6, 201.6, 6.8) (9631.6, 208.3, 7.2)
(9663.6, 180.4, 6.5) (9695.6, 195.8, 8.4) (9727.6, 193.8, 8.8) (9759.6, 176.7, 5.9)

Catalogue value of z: 0.273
